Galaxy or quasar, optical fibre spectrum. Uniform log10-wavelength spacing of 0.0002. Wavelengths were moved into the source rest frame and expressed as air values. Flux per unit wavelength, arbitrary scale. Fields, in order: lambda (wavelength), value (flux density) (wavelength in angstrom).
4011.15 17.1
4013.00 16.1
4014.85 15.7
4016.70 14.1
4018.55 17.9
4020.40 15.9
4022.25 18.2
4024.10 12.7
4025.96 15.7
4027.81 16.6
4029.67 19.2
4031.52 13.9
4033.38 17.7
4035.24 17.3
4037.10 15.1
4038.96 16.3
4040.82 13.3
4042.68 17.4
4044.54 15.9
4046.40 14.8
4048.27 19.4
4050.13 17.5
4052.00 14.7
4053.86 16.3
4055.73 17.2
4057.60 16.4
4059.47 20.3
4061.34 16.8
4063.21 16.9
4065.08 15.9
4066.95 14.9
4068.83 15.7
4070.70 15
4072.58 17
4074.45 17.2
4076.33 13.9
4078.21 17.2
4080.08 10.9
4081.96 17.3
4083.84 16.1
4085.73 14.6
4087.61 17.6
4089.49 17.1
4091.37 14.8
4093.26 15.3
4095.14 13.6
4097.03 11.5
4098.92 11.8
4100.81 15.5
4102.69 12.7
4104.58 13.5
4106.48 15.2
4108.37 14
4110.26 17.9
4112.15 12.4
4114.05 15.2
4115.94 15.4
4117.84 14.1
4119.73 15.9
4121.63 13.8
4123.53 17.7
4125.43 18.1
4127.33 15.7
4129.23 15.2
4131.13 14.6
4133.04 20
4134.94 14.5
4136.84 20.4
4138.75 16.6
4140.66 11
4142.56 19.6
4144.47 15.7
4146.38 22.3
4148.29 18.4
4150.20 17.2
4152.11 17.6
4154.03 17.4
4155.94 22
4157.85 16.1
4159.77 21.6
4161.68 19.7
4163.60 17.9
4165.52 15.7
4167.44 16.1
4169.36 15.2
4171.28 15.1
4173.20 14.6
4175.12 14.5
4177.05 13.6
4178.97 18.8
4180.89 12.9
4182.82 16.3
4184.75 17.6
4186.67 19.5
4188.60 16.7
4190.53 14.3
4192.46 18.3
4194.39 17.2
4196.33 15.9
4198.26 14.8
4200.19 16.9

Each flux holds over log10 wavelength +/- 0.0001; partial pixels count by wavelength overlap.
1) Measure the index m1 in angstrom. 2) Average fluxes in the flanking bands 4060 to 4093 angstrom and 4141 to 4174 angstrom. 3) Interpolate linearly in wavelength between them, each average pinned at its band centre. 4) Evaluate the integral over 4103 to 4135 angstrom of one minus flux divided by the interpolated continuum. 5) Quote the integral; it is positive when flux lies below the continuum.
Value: 2.6 angstrom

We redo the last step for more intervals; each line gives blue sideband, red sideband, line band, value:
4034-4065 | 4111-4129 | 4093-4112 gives 2.1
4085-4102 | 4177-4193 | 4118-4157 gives -3.9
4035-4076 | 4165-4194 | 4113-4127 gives 0.4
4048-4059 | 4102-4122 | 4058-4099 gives 0.9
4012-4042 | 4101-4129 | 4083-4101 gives 0.7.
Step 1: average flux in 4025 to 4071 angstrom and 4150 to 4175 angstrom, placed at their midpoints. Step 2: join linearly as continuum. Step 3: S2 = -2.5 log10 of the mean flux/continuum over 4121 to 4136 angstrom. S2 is 0.05 mag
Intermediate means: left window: 16.4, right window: 17.3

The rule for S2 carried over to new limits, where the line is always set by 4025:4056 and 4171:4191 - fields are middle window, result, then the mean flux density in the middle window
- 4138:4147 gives -0.056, 16.9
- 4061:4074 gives 0.015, 16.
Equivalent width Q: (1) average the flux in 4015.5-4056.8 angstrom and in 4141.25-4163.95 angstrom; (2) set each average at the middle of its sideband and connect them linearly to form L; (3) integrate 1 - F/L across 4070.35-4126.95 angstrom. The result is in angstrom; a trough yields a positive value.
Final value 7.9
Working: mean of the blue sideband 16.2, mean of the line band 15.1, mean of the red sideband 18.7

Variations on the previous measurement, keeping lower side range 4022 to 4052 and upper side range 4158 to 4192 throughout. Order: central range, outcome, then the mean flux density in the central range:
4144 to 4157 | -1.8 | 18.7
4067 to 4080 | 0.6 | 15.6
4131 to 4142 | 0.0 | 16.4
